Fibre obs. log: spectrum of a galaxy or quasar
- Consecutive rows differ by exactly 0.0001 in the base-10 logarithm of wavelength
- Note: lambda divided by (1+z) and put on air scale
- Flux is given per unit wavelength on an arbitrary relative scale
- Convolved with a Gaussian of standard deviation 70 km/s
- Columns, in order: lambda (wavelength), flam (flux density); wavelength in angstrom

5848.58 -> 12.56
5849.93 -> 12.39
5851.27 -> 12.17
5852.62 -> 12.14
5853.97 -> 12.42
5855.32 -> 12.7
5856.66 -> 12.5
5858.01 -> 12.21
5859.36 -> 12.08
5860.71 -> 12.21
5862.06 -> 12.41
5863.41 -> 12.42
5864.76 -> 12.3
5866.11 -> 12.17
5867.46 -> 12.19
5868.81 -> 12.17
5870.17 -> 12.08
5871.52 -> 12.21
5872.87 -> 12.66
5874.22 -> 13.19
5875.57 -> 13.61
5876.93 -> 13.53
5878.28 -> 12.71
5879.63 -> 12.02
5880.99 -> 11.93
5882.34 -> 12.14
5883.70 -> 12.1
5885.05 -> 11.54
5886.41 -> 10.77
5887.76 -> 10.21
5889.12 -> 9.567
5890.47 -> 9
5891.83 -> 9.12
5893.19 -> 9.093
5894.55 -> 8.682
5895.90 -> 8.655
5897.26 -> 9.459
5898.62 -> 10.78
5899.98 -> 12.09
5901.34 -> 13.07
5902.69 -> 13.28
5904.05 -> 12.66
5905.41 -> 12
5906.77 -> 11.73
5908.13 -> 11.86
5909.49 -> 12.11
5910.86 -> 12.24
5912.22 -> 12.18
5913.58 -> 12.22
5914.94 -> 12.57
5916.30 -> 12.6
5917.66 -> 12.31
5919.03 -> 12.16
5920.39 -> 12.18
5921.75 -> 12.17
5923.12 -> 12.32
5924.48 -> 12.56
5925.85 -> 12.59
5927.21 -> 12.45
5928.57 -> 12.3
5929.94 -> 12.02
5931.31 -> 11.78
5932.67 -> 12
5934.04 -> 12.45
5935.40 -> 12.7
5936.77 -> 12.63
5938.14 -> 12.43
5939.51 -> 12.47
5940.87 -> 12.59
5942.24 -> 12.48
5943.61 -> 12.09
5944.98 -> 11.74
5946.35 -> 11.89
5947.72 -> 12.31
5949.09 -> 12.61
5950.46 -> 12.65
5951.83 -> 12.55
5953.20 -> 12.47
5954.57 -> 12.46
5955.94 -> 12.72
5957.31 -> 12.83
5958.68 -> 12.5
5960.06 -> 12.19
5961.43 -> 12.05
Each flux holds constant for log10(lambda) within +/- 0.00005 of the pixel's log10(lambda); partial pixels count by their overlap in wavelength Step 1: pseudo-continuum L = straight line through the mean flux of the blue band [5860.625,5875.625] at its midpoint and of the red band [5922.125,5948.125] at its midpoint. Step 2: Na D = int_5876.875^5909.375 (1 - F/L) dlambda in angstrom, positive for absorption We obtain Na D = 3.3 angstrom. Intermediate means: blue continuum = 12.4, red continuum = 12.3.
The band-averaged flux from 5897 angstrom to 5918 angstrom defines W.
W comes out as 12.1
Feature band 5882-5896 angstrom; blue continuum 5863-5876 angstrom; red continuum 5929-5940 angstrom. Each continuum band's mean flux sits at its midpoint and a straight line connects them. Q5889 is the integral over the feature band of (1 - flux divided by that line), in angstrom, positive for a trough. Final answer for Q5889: 2.6 angstrom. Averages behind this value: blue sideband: 12.5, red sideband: 12.3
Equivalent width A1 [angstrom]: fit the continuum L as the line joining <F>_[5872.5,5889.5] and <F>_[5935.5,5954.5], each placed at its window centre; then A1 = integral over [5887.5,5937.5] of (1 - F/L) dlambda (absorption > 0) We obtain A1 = 2.4 angstrom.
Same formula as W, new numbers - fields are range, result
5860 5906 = 11.6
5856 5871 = 12.2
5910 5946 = 12.3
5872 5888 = 12.3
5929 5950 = 12.3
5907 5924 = 12.2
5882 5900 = 10.1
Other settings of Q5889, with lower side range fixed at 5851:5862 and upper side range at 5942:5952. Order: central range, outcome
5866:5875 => -0.08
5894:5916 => 1.17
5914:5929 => -0.13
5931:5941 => -0.10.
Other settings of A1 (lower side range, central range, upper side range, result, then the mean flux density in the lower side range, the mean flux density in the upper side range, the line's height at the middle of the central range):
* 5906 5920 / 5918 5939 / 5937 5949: -0.1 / 12.2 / 12.3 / 12.2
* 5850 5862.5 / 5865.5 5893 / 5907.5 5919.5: 1.3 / 12.3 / 12.2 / 12.3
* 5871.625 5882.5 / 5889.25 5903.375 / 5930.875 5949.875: 2.6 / 12.7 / 12.3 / 12.6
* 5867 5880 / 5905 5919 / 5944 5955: 0.3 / 12.7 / 12.3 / 12.5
